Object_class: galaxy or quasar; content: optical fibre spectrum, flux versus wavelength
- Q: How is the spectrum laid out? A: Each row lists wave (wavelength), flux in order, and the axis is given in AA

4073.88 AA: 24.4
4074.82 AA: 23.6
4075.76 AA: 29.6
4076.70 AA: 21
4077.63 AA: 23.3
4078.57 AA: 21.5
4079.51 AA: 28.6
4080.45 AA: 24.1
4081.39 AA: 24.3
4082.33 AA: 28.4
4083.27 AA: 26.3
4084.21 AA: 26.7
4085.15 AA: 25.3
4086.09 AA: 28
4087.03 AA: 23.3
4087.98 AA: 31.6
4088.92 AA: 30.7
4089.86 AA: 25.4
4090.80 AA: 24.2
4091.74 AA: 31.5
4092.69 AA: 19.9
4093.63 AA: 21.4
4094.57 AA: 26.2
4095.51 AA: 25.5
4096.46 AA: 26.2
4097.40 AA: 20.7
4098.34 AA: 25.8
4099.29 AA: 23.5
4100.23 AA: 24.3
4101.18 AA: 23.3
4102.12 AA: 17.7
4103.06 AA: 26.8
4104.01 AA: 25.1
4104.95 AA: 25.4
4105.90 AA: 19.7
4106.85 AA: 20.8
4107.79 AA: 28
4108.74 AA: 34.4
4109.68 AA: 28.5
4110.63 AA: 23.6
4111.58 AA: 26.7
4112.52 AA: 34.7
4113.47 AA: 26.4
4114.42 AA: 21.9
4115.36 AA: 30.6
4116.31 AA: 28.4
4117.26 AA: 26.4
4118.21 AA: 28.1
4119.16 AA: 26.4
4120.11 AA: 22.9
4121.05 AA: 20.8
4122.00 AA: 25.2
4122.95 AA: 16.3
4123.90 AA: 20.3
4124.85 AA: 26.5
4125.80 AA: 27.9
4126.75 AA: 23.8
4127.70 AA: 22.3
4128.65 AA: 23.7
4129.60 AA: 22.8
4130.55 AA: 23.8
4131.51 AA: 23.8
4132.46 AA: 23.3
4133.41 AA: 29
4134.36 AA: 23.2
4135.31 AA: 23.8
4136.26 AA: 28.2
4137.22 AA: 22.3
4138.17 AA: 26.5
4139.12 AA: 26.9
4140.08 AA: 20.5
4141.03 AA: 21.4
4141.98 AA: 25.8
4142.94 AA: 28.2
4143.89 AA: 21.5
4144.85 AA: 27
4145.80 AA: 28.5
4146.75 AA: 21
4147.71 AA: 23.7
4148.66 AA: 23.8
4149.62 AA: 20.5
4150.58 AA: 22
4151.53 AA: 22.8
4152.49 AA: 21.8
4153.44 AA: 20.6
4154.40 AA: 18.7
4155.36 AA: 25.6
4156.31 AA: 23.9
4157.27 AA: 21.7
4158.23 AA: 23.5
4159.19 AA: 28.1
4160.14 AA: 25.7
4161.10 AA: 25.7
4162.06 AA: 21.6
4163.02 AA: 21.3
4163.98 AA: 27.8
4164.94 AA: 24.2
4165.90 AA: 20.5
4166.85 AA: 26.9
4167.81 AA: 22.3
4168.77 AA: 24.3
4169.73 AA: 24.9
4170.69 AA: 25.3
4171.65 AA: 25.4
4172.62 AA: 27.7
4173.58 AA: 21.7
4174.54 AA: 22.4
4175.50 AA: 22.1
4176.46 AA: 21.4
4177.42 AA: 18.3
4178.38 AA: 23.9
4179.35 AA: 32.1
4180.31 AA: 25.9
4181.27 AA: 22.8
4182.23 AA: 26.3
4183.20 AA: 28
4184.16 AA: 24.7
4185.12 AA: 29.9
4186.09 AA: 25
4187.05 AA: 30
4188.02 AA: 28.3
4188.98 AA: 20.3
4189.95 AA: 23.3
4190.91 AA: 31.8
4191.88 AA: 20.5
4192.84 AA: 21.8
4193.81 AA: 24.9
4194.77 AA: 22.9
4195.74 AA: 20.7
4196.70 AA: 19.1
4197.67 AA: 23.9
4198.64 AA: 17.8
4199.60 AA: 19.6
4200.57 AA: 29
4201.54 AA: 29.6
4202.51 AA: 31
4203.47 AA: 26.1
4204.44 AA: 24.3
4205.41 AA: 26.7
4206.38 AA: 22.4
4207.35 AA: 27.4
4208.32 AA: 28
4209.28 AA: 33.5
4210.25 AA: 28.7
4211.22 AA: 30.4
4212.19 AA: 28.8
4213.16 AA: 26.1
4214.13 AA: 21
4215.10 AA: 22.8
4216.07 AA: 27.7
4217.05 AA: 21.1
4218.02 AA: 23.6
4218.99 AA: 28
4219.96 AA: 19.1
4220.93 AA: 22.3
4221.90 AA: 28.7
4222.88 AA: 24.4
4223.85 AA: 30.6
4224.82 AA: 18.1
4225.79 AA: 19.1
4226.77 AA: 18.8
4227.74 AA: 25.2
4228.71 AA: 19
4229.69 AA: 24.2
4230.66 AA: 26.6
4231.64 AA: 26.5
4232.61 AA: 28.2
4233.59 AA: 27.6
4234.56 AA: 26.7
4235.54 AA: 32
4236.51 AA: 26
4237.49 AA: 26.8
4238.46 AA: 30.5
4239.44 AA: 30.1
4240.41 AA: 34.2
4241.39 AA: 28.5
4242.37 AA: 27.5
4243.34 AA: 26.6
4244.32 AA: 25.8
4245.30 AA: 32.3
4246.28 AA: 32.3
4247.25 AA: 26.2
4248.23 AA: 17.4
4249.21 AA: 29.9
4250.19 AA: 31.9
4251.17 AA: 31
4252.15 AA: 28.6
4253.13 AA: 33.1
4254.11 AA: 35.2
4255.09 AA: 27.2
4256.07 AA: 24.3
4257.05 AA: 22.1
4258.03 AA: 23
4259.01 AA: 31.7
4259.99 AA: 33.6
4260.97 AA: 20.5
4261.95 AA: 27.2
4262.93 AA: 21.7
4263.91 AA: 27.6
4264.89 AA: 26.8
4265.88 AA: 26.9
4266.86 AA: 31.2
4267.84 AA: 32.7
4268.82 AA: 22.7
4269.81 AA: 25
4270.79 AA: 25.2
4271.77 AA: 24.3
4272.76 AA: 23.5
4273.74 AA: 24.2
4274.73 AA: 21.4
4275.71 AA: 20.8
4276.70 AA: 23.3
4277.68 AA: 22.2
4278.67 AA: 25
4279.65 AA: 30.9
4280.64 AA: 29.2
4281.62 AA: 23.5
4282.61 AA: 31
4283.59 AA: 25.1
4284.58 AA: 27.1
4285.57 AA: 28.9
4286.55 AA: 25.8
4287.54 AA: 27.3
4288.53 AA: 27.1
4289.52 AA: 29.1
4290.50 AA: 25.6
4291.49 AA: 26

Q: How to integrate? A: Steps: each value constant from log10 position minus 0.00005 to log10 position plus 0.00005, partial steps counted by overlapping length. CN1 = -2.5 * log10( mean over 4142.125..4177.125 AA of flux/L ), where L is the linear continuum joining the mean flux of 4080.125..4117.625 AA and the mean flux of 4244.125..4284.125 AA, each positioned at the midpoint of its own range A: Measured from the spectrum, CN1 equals 0.11 mag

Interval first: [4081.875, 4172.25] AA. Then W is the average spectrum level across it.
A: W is 24.7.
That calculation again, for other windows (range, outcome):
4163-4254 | 25.7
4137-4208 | 24.3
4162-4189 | 24.8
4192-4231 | 24.5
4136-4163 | 23.8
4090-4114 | 25.2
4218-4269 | 26.9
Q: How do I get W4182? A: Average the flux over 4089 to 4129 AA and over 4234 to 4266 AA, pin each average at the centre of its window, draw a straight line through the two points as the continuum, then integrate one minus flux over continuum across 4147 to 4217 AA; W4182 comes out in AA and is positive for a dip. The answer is 5.2 AA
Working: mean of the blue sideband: 25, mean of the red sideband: 28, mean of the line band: 24.6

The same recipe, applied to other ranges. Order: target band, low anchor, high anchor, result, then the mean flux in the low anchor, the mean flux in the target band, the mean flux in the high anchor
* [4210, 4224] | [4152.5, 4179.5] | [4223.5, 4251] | 0.28 AA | 23.7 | 25.4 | 26.8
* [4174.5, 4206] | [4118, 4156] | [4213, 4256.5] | 0.69 AA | 23.8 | 24.7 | 26.5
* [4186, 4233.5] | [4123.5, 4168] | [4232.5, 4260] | 3.54 AA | 23.9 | 24.9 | 28.5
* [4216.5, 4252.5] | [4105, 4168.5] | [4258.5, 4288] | -0.89 AA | 24.5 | 26.4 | 26.2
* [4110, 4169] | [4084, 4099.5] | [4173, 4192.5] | 2.23 AA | 25.6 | 24.3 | 24.9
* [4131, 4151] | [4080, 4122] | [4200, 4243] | 1.19 AA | 25.7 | 24.3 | 26.3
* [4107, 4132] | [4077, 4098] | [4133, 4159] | -0.86 AA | 25.6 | 25.5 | 23.8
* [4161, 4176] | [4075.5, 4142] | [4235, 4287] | 1.13 AA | 25.1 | 24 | 27.2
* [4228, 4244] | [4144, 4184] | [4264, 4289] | -1.40 AA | 23.9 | 27.5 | 26.1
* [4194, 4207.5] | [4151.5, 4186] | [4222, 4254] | 0.70 AA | 24.2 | 24.3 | 27.2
